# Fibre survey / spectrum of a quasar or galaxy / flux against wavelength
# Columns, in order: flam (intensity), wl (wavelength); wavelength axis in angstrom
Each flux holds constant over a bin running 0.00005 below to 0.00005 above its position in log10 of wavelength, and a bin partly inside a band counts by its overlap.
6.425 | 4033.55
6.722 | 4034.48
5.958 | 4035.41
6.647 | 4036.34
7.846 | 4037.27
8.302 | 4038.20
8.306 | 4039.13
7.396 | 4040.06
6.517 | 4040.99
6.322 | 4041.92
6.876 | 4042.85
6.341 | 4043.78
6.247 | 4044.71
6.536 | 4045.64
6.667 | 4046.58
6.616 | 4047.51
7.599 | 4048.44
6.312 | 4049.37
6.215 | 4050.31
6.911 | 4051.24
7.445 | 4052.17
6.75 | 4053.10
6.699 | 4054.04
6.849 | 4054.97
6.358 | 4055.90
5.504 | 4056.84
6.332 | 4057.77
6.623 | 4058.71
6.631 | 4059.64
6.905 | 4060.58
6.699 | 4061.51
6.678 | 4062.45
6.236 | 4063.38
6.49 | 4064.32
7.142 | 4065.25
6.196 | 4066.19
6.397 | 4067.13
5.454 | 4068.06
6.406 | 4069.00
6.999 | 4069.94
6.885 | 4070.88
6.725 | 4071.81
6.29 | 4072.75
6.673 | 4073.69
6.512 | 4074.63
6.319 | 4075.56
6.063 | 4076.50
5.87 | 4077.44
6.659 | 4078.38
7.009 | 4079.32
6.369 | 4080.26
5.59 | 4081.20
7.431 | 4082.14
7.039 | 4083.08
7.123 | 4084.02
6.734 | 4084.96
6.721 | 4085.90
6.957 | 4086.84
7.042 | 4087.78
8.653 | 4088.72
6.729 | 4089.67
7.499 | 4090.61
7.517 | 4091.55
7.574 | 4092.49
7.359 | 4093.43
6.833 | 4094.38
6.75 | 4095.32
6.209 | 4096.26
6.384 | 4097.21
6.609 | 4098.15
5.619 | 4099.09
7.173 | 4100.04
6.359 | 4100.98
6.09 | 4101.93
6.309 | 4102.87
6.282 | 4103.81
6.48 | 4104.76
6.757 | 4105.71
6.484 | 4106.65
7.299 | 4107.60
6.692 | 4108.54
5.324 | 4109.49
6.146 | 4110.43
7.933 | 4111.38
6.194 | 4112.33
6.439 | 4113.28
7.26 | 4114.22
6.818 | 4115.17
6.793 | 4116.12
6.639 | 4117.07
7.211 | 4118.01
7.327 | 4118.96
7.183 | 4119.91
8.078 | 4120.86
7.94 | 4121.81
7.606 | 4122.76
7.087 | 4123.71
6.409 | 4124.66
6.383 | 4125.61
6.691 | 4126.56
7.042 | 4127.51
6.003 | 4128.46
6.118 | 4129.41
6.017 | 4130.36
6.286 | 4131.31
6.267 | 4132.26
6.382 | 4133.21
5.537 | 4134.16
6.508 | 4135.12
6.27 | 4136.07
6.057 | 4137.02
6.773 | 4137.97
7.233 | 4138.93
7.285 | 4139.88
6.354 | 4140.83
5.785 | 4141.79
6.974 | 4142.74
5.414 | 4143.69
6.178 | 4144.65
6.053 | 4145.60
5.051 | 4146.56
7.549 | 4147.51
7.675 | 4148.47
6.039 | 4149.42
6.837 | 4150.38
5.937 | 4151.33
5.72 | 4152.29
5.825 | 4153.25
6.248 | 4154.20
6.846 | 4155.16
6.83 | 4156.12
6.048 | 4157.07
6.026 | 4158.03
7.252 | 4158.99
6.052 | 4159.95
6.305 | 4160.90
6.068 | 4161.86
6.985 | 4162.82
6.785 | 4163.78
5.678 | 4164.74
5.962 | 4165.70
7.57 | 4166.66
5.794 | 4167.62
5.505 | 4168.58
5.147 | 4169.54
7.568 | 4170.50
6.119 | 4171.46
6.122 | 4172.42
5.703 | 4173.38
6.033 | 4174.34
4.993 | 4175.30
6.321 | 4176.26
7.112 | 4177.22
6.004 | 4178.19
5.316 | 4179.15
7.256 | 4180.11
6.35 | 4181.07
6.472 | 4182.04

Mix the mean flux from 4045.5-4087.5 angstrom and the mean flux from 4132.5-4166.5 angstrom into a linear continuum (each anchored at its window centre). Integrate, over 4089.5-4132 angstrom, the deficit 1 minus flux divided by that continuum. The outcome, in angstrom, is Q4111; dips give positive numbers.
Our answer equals -1.8 angstrom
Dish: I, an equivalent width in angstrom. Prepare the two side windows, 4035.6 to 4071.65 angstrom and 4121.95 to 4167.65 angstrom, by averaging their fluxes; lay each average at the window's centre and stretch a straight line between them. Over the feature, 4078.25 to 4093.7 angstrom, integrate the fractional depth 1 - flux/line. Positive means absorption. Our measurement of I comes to -1.1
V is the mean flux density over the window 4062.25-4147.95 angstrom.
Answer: 6.64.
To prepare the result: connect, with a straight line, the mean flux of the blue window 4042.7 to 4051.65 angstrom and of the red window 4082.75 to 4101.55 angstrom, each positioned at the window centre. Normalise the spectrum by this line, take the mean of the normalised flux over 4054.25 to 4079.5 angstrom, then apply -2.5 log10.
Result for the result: 0.047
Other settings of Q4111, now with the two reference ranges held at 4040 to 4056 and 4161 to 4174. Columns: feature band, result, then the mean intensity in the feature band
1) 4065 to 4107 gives -0.8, 6.67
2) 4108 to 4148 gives -1.4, 6.6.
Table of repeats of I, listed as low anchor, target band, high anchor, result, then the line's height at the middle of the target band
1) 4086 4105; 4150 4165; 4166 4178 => -0.2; 6.28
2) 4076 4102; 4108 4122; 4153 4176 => -0.7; 6.6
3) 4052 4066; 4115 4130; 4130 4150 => -1.2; 6.42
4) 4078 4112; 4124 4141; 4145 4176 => 0.1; 6.48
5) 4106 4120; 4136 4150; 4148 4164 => 0.2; 6.54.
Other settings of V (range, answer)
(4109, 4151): 6.61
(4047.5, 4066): 6.64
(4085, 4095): 7.26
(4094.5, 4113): 6.48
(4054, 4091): 6.64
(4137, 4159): 6.41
